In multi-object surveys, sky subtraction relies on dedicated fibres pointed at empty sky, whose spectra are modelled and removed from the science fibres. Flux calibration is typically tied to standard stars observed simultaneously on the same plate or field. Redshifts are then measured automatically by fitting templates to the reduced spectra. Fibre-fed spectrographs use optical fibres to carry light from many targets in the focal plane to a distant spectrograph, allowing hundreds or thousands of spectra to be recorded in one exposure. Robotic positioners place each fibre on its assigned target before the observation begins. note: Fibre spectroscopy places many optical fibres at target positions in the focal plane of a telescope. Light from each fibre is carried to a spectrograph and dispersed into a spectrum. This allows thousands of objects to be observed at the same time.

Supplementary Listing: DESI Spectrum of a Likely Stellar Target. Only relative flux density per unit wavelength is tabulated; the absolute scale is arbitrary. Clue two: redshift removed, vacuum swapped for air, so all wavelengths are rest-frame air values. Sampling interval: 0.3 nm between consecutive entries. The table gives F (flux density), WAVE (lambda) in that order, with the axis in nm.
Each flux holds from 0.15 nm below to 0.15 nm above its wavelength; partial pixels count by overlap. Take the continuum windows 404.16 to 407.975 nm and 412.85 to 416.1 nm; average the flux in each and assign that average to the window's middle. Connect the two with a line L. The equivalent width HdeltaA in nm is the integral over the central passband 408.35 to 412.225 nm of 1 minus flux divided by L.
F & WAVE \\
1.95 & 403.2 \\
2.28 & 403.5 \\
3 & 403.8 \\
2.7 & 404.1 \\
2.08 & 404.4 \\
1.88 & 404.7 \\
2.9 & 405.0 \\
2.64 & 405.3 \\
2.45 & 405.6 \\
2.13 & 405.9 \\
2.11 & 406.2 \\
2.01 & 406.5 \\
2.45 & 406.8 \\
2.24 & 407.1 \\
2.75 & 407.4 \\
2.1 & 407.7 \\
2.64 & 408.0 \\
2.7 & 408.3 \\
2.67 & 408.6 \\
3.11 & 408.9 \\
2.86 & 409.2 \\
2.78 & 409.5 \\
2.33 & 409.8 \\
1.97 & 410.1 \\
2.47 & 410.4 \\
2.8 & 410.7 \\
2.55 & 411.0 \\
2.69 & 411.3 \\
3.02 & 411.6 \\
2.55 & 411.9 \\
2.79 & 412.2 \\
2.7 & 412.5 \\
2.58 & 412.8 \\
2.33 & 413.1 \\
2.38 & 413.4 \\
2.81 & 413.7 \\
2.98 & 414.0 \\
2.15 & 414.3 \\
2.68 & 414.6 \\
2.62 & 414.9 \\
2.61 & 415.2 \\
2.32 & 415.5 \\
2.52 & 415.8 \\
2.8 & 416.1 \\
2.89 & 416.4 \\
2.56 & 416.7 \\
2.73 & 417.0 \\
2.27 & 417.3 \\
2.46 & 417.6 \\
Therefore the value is -0.34 nm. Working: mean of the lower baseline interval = 2.33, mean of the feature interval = 2.66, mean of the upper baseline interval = 2.55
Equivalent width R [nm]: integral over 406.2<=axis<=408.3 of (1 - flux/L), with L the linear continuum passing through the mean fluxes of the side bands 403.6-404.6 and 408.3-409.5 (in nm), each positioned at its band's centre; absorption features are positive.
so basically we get 0.285 nm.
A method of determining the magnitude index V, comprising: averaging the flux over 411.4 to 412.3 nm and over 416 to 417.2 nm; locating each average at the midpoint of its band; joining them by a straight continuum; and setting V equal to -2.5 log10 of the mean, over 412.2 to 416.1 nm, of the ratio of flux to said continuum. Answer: 0.07 mag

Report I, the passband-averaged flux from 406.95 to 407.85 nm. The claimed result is 2.36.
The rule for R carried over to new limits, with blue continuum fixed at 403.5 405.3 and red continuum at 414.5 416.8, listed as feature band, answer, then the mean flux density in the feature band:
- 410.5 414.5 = -0.075 nm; 2.64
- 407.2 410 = -0.100 nm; 2.64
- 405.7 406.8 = 0.163 nm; 2.15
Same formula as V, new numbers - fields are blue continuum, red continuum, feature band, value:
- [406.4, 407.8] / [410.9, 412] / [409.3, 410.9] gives 0.05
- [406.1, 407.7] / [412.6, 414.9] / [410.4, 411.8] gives -0.11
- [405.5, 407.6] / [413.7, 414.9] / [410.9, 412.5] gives -0.08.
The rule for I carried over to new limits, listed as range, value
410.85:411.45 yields 2.62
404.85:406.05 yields 2.53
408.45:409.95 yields 2.75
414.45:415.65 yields 2.56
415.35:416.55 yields 2.63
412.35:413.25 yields 2.54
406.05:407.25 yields 2.2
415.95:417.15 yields 2.74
